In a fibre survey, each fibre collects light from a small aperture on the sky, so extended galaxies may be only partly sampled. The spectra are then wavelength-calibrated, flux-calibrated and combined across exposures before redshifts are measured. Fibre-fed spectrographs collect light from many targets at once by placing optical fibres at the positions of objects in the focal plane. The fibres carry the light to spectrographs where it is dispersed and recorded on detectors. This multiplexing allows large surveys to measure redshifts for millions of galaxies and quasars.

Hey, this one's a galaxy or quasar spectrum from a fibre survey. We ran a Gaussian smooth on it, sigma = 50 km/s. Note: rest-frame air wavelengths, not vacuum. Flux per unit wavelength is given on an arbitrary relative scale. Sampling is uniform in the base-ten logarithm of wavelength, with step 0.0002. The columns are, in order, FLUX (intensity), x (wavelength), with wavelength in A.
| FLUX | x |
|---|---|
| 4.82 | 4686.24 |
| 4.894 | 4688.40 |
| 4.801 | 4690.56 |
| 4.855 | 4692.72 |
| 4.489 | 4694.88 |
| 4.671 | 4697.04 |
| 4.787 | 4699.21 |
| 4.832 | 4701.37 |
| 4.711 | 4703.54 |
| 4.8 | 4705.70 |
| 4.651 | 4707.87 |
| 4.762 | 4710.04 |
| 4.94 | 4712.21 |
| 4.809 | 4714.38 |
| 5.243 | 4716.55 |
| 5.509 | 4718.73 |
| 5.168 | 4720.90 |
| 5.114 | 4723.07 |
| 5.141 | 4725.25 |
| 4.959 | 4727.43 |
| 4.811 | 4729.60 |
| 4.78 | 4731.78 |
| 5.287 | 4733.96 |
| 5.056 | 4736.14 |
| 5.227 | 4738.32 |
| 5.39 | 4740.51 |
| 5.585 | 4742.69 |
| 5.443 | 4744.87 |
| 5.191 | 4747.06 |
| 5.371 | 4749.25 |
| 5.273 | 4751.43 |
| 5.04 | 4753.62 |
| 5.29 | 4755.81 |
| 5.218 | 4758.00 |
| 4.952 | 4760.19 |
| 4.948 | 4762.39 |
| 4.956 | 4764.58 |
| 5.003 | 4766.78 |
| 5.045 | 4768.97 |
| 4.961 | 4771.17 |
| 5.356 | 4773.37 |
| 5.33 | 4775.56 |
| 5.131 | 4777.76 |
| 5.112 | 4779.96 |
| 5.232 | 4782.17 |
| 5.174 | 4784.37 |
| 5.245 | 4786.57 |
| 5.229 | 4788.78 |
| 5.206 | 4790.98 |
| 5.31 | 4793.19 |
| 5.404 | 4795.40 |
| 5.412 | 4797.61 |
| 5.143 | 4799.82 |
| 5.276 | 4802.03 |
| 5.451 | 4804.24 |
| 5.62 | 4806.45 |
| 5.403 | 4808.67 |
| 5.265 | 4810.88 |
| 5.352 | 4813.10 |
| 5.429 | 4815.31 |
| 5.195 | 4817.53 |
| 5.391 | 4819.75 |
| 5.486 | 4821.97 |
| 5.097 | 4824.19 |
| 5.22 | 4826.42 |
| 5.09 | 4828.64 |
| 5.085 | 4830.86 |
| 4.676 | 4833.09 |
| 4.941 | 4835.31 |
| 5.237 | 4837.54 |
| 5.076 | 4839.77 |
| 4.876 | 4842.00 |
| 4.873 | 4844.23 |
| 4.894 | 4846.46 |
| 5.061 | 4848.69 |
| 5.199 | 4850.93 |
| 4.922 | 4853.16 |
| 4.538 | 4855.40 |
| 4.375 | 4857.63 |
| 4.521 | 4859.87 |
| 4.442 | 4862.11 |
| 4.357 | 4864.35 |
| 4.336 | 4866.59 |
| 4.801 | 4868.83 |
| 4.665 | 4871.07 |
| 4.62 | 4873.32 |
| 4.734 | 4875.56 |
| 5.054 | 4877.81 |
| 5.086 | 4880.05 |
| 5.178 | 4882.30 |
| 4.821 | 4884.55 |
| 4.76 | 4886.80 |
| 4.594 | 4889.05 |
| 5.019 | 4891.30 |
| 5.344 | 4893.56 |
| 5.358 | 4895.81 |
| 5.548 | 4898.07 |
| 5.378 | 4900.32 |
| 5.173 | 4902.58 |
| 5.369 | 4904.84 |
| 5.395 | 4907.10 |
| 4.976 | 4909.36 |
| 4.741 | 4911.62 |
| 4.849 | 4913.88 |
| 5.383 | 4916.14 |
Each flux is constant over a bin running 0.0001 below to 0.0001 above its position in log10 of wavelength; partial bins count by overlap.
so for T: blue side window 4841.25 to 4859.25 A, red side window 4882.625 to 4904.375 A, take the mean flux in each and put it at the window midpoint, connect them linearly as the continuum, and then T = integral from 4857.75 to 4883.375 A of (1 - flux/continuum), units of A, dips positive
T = 1.4 A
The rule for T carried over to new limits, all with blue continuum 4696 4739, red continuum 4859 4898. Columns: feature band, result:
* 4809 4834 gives -1.8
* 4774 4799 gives -1.8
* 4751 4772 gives -0.6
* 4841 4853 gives -0.3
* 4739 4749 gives -0.9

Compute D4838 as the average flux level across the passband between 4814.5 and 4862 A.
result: 4.99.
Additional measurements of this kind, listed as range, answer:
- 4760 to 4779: 5.08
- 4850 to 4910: 4.91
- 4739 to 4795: 5.2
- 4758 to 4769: 5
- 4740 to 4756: 5.32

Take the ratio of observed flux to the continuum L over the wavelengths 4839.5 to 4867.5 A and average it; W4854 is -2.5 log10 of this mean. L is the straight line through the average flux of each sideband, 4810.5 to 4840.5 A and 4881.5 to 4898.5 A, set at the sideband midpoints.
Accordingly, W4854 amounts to 0.09 mag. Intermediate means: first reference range 5.18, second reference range 5.05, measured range 4.72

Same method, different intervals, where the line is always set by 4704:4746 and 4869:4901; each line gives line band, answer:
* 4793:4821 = -0.07 mag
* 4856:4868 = 0.14 mag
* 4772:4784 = -0.04 mag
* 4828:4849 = 0.01 mag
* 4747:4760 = -0.03 mag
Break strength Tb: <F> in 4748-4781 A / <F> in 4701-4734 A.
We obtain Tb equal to 1.0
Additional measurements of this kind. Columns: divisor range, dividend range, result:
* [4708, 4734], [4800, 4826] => 1.07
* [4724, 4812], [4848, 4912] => 0.94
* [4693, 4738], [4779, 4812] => 1.07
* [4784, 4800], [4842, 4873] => 0.89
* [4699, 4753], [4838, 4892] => 0.94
